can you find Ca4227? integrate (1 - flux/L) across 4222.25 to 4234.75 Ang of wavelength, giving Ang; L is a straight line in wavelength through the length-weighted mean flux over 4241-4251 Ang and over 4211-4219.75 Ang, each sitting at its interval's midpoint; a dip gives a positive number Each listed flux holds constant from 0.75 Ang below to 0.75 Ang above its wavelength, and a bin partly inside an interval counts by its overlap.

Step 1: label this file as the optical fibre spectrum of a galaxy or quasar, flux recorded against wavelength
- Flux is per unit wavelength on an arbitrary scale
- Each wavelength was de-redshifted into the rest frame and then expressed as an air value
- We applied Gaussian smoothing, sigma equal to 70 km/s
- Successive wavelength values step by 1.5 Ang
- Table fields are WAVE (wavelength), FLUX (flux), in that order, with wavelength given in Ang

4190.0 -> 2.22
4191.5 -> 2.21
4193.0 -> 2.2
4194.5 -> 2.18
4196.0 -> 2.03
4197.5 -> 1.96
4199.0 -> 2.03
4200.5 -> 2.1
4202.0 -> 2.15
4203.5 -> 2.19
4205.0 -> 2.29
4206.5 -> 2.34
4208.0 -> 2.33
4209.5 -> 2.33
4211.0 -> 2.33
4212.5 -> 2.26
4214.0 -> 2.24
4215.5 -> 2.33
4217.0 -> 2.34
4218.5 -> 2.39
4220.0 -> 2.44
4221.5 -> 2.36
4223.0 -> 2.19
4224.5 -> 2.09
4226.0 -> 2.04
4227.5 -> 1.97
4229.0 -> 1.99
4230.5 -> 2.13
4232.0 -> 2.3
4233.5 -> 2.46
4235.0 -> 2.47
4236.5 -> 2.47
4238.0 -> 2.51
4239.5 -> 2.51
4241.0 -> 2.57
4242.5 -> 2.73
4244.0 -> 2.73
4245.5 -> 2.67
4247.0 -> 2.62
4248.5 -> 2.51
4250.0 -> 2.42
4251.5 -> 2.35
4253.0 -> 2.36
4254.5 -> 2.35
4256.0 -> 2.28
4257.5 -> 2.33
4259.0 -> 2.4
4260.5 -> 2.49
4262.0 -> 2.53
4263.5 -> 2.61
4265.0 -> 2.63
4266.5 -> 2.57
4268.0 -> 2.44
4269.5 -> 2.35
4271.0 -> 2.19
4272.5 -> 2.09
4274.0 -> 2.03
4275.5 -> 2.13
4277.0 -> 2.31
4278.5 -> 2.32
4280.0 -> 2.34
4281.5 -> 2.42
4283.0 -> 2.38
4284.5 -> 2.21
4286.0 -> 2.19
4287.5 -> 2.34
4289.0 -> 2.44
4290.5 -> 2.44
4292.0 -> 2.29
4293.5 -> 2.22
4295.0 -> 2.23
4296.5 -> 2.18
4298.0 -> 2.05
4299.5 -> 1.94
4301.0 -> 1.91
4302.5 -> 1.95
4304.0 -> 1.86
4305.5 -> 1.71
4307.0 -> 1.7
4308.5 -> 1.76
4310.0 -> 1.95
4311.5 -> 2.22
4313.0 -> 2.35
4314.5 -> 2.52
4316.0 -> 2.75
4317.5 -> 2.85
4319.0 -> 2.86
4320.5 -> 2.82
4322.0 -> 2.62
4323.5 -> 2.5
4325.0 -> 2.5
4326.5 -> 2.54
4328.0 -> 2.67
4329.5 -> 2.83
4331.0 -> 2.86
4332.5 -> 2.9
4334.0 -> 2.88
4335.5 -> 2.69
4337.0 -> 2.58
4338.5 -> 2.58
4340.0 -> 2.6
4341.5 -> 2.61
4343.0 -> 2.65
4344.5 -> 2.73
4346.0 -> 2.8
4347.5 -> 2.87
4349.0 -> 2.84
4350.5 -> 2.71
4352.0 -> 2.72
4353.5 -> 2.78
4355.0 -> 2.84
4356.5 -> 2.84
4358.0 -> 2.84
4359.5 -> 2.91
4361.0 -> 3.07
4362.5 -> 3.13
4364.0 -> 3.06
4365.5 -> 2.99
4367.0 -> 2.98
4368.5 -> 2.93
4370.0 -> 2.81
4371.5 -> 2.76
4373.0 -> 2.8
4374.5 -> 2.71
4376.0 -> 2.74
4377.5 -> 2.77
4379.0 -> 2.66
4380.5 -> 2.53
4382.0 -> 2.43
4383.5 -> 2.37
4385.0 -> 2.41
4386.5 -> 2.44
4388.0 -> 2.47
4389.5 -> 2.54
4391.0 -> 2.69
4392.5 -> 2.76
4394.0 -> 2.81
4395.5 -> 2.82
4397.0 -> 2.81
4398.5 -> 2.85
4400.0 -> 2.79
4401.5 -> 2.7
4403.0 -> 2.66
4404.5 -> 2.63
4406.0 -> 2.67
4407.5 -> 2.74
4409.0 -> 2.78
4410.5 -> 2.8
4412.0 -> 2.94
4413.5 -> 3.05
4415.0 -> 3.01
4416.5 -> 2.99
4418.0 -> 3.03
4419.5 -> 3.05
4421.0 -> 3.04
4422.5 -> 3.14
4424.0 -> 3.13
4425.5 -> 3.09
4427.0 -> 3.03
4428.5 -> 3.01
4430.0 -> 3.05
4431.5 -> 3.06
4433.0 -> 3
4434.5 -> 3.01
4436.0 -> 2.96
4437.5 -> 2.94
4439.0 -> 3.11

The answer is 1.5 Ang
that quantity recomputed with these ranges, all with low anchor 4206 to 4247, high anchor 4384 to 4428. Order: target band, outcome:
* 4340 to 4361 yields -0.83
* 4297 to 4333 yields 3.28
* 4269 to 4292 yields 2.02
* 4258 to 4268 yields -0.30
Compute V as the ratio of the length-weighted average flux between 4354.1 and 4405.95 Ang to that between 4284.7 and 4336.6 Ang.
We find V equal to 1.16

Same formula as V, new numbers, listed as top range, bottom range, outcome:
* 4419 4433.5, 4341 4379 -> 1.08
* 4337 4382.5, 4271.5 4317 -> 1.28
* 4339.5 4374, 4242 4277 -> 1.17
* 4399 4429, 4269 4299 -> 1.29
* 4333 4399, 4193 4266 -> 1.17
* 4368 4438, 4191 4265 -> 1.21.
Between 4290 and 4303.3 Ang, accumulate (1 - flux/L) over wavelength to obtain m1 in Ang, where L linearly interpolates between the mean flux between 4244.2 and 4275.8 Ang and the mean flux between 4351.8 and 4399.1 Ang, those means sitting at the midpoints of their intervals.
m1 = 2.1 Ang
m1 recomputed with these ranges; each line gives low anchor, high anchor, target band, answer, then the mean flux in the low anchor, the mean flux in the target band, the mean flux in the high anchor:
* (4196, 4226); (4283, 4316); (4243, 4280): -3.8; 2.24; 2.41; 2.14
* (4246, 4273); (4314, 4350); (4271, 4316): 6.9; 2.42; 2.17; 2.71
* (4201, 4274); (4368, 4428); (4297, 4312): 3.8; 2.36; 1.9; 2.78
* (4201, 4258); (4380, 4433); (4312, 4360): -1.6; 2.35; 2.72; 2.81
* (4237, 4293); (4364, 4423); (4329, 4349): -0.9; 2.41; 2.74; 2.77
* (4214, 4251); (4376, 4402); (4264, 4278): 0.8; 2.38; 2.31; 2.64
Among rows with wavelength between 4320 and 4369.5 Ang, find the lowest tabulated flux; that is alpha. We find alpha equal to 2.5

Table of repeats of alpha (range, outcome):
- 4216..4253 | 1.97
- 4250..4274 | 2.03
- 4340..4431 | 2.37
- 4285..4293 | 2.19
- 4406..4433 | 2.67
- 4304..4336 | 1.7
